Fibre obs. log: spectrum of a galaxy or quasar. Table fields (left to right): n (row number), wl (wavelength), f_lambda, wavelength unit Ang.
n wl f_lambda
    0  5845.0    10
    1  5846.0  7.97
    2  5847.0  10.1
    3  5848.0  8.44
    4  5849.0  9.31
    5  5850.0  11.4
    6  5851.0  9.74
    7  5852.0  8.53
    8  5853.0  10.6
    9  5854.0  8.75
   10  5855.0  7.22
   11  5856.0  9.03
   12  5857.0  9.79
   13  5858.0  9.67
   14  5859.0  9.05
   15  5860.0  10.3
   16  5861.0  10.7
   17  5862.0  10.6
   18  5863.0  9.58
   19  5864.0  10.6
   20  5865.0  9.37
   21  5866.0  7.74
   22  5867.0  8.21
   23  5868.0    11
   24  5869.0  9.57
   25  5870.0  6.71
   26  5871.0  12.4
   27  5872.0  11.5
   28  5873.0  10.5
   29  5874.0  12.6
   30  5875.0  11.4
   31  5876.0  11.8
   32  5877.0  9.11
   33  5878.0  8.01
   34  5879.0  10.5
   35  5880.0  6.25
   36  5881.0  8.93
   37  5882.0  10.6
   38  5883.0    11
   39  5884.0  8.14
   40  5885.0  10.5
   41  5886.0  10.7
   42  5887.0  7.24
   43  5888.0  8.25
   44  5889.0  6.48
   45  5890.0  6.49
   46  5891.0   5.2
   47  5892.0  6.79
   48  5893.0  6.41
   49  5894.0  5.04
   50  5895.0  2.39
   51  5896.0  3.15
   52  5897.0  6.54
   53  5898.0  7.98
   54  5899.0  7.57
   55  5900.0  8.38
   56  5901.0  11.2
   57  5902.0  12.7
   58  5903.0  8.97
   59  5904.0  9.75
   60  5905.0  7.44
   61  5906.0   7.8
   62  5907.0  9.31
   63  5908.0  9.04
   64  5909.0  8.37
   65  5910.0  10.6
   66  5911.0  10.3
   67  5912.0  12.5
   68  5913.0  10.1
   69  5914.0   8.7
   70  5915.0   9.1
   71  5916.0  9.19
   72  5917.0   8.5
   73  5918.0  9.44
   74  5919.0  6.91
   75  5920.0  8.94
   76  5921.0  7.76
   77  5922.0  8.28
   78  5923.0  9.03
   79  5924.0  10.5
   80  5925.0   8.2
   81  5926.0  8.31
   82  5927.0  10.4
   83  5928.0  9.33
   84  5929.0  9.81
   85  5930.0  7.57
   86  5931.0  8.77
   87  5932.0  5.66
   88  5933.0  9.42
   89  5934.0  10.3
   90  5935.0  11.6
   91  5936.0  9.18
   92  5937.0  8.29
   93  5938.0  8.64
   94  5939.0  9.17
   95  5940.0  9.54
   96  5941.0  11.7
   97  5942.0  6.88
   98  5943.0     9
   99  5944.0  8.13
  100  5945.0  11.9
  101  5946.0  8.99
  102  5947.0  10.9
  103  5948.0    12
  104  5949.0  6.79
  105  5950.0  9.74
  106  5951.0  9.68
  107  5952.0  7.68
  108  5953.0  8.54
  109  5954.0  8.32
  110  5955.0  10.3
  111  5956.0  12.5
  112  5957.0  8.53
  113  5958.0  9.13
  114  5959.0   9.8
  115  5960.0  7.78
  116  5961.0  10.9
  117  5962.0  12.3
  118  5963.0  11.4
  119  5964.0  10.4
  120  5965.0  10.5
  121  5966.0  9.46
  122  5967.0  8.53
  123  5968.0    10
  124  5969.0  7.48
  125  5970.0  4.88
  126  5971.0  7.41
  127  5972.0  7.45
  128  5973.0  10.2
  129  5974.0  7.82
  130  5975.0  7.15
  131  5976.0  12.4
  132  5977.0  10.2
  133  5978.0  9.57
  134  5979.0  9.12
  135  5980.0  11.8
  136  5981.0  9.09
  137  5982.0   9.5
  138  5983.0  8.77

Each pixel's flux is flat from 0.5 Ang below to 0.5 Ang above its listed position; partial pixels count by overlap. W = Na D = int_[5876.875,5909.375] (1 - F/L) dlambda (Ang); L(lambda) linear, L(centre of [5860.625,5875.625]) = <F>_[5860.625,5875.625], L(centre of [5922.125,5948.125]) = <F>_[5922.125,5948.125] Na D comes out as 5.9 Ang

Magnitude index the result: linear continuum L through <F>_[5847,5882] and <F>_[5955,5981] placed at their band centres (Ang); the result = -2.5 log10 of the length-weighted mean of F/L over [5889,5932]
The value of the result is 0.15 mag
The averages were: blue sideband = 9.69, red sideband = 9.48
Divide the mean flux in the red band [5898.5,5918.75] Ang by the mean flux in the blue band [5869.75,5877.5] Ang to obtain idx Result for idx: 0.9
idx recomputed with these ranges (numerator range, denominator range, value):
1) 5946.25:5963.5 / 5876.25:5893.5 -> 1.17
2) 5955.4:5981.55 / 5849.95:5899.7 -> 1.07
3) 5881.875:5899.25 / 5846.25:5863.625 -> 0.75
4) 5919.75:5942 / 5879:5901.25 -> 1.20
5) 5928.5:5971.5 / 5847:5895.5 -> 1.03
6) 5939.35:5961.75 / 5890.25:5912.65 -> 1.18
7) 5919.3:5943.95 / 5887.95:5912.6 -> 1.13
